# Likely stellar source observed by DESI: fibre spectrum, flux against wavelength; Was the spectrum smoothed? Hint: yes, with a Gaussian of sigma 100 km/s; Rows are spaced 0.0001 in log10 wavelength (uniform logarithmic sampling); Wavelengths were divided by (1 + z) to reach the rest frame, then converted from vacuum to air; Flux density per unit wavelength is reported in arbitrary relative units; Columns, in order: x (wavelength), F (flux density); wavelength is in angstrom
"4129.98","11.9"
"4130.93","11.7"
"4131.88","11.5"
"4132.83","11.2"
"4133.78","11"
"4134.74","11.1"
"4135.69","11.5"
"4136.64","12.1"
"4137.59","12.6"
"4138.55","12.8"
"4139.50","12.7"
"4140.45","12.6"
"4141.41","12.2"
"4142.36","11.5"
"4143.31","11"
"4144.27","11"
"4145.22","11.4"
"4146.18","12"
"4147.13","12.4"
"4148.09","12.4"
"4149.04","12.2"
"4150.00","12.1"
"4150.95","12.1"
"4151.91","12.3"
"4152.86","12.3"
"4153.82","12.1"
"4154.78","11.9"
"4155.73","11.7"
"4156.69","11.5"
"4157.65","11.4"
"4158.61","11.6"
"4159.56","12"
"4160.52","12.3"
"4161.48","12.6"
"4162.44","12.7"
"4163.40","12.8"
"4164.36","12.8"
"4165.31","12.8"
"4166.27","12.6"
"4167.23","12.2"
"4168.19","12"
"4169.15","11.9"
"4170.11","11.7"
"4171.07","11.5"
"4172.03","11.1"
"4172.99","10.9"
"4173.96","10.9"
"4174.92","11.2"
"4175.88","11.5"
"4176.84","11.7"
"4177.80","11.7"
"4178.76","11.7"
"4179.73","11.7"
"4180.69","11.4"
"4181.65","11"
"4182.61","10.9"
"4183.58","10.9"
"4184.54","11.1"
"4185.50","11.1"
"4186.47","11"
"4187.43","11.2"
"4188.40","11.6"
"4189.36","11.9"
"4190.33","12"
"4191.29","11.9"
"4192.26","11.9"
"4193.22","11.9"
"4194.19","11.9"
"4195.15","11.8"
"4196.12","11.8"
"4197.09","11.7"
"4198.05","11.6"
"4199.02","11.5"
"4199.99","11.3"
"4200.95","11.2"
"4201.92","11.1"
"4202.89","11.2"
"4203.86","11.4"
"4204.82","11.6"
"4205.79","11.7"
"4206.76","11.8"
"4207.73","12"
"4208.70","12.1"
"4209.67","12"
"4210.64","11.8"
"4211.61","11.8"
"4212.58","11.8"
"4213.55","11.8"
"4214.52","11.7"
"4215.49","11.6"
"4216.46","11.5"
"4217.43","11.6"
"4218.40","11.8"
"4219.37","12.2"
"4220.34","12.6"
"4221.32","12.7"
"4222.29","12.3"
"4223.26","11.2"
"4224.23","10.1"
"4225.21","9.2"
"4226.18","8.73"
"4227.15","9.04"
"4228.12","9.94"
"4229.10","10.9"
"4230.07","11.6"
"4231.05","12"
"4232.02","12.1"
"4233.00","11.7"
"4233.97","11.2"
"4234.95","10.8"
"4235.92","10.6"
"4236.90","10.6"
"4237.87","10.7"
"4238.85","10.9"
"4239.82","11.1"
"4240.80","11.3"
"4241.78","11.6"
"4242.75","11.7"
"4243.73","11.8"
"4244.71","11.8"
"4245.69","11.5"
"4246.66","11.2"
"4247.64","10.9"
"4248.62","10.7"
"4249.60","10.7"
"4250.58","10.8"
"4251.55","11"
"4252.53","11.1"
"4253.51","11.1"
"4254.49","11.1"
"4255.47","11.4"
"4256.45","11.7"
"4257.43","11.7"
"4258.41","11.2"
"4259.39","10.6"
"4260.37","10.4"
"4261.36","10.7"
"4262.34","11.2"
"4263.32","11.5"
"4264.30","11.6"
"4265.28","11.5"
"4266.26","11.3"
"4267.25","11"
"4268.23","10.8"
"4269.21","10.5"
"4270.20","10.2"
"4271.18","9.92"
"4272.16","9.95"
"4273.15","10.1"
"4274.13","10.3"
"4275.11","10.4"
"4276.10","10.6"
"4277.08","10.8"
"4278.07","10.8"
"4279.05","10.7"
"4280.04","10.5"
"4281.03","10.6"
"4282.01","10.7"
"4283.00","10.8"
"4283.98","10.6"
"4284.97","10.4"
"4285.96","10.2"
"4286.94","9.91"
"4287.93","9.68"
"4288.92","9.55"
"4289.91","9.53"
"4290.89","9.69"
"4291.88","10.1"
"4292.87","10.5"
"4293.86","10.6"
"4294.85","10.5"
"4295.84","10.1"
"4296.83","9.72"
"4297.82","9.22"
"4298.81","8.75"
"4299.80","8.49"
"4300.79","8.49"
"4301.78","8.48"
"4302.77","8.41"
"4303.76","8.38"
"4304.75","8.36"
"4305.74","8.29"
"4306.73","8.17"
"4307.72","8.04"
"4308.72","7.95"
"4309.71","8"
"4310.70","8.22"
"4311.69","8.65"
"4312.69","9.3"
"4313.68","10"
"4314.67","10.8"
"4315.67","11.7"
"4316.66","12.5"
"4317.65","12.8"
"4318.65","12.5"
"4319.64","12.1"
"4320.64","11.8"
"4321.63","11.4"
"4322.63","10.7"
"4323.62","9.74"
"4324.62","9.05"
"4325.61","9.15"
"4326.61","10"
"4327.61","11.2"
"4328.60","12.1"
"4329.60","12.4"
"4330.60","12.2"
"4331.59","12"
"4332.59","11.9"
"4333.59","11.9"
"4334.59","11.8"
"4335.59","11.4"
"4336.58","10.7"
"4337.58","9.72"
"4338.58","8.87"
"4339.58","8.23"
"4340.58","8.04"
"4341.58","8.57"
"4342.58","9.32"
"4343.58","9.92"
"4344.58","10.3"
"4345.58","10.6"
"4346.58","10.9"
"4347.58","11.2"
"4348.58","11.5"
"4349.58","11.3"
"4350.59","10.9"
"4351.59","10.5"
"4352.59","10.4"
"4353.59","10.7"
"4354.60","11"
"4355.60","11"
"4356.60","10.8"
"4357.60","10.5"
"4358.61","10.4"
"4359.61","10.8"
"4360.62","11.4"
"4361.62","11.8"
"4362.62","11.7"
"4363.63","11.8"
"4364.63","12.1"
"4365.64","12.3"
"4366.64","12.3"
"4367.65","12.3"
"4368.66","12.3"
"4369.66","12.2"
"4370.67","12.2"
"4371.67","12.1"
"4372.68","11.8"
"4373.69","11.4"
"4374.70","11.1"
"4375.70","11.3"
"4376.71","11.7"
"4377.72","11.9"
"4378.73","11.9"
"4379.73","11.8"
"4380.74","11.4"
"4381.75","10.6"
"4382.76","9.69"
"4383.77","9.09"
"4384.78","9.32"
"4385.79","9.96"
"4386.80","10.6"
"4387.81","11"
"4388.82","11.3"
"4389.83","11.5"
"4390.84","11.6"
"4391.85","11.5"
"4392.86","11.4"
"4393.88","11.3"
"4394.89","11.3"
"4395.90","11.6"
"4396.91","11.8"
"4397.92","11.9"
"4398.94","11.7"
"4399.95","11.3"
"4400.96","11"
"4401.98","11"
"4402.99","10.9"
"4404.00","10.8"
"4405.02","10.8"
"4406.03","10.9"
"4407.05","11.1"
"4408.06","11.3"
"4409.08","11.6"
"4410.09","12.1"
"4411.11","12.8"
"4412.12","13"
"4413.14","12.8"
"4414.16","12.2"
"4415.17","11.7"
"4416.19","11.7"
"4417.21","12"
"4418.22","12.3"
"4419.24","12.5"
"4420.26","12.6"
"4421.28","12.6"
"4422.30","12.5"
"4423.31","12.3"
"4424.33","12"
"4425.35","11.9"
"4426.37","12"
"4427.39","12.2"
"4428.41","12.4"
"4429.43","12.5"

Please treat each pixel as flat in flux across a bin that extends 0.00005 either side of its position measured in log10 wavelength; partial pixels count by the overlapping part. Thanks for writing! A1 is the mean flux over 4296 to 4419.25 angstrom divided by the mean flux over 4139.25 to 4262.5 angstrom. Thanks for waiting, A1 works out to 0.9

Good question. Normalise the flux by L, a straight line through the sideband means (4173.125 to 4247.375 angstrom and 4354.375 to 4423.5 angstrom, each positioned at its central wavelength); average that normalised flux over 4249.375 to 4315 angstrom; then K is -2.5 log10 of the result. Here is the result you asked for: 0.14 mag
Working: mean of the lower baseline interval 11.4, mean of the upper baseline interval 11.5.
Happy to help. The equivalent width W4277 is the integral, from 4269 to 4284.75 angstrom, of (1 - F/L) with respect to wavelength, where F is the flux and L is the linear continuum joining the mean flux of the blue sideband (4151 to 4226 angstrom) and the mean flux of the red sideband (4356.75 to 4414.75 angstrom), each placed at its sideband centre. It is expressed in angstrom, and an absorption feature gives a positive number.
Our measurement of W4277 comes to 1.5 angstrom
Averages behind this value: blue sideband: 11.7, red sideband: 11.4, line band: 10.5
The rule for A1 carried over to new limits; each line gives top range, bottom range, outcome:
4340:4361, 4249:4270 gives 0.94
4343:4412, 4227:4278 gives 1.02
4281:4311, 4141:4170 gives 0.78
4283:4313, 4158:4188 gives 0.79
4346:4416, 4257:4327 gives 1.12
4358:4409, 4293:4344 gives 1.13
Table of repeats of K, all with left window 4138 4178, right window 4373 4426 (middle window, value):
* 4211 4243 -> 0.06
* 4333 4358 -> 0.12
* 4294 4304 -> 0.27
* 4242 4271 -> 0.06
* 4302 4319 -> 0.22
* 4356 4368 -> 0.01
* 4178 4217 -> 0.03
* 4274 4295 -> 0.14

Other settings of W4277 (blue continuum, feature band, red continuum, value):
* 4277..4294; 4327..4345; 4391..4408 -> 0.2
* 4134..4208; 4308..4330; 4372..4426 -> 2.0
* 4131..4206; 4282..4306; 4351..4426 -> 4.2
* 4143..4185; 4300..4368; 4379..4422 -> 6.3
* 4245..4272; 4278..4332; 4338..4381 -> 4.6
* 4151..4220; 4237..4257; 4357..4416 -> 0.8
